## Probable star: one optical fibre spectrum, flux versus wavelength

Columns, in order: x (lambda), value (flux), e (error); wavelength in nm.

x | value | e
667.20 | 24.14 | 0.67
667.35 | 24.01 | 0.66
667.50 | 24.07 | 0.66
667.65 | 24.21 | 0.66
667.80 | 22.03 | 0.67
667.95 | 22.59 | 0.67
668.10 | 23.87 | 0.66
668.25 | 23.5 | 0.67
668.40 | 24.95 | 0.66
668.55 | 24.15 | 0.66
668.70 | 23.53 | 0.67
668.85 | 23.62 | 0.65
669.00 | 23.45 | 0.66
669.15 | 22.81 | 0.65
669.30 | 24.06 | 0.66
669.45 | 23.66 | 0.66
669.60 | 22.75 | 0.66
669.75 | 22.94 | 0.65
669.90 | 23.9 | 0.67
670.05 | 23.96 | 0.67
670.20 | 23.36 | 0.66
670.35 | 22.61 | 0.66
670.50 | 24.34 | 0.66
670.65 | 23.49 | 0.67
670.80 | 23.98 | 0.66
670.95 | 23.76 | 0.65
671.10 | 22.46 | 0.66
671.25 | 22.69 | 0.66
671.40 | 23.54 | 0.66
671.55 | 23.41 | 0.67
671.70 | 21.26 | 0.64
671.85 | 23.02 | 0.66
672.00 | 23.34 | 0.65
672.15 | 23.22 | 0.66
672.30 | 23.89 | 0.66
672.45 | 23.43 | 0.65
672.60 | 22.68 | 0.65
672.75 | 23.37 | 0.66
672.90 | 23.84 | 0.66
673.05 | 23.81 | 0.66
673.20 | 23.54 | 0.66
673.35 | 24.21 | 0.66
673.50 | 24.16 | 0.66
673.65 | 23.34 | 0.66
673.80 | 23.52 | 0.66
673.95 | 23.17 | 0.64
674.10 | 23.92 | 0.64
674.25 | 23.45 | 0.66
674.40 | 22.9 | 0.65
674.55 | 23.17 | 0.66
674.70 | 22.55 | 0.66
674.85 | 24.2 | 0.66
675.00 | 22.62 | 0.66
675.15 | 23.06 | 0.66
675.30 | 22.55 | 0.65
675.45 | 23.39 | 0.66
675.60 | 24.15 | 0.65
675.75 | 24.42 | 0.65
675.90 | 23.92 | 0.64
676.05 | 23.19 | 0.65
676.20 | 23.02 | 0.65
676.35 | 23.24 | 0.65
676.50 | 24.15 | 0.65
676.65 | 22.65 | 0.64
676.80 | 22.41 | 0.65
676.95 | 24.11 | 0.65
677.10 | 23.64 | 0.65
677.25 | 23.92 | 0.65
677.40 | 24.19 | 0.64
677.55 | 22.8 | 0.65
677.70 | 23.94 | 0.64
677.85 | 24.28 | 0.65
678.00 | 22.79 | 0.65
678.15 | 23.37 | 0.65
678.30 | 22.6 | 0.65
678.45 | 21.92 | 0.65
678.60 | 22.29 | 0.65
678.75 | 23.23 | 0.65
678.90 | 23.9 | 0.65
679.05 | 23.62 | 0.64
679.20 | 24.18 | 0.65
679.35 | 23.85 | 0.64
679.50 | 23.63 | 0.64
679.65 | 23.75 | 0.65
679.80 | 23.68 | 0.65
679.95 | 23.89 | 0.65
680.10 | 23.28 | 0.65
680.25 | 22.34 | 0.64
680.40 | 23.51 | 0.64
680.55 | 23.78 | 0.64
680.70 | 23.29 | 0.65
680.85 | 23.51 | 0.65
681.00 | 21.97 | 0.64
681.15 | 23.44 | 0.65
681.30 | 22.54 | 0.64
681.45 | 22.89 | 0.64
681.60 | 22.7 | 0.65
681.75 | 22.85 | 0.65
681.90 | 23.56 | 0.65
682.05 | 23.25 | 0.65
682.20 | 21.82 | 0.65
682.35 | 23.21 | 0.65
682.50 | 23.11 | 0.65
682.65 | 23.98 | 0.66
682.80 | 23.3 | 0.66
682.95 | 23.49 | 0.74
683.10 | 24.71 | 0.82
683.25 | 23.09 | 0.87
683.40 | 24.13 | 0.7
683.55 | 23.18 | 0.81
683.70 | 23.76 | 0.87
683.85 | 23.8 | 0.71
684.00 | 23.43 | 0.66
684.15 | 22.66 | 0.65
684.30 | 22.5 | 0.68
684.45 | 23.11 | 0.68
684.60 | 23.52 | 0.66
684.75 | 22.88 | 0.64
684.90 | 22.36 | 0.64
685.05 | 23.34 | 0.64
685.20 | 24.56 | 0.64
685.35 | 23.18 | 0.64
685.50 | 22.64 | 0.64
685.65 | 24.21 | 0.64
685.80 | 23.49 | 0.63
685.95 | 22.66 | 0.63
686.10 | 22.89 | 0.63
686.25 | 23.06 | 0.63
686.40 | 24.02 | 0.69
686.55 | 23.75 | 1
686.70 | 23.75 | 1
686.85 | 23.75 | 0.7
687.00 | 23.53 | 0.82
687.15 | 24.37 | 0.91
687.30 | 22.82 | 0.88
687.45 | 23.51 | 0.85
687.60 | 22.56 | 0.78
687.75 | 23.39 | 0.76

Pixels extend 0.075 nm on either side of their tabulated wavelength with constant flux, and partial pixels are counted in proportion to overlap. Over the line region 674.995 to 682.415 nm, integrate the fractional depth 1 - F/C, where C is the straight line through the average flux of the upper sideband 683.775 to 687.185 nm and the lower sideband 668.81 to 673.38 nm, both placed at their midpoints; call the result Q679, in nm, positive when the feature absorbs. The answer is 0.02 nm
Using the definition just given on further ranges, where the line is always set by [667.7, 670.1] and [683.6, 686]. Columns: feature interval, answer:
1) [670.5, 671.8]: 0.02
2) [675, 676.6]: 0.00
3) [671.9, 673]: 0.00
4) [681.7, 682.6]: 0.01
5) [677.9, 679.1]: 0.02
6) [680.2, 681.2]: 0.01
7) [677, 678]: -0.02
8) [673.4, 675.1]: 0.00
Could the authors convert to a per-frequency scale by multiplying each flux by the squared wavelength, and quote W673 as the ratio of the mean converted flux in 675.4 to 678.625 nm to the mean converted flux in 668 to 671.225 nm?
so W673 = 1.02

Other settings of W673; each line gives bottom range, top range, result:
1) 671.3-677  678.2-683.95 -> 1.02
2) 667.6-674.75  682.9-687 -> 1.04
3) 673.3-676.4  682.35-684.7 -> 1.03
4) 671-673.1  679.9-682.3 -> 1.02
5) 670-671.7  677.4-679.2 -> 1.02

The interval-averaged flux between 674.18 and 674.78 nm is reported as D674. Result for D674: 23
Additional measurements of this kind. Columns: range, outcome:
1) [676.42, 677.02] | 23.3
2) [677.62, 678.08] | 23.7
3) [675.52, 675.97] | 24.2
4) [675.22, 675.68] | 23.4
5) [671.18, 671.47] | 23.1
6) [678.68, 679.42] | 23.8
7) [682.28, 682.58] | 23.2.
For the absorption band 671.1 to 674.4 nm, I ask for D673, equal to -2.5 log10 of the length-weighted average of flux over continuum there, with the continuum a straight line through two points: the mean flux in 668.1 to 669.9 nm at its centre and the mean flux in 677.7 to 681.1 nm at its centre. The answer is 0.01 mag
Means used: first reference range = 23.6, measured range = 23.3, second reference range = 23.3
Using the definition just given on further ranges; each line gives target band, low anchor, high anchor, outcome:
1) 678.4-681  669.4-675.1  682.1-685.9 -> 0.00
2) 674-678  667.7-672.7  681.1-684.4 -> -0.01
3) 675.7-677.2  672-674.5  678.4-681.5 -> 0.00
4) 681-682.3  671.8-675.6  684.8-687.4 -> 0.03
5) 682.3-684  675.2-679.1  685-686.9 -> -0.01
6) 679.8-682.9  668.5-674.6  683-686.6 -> 0.01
